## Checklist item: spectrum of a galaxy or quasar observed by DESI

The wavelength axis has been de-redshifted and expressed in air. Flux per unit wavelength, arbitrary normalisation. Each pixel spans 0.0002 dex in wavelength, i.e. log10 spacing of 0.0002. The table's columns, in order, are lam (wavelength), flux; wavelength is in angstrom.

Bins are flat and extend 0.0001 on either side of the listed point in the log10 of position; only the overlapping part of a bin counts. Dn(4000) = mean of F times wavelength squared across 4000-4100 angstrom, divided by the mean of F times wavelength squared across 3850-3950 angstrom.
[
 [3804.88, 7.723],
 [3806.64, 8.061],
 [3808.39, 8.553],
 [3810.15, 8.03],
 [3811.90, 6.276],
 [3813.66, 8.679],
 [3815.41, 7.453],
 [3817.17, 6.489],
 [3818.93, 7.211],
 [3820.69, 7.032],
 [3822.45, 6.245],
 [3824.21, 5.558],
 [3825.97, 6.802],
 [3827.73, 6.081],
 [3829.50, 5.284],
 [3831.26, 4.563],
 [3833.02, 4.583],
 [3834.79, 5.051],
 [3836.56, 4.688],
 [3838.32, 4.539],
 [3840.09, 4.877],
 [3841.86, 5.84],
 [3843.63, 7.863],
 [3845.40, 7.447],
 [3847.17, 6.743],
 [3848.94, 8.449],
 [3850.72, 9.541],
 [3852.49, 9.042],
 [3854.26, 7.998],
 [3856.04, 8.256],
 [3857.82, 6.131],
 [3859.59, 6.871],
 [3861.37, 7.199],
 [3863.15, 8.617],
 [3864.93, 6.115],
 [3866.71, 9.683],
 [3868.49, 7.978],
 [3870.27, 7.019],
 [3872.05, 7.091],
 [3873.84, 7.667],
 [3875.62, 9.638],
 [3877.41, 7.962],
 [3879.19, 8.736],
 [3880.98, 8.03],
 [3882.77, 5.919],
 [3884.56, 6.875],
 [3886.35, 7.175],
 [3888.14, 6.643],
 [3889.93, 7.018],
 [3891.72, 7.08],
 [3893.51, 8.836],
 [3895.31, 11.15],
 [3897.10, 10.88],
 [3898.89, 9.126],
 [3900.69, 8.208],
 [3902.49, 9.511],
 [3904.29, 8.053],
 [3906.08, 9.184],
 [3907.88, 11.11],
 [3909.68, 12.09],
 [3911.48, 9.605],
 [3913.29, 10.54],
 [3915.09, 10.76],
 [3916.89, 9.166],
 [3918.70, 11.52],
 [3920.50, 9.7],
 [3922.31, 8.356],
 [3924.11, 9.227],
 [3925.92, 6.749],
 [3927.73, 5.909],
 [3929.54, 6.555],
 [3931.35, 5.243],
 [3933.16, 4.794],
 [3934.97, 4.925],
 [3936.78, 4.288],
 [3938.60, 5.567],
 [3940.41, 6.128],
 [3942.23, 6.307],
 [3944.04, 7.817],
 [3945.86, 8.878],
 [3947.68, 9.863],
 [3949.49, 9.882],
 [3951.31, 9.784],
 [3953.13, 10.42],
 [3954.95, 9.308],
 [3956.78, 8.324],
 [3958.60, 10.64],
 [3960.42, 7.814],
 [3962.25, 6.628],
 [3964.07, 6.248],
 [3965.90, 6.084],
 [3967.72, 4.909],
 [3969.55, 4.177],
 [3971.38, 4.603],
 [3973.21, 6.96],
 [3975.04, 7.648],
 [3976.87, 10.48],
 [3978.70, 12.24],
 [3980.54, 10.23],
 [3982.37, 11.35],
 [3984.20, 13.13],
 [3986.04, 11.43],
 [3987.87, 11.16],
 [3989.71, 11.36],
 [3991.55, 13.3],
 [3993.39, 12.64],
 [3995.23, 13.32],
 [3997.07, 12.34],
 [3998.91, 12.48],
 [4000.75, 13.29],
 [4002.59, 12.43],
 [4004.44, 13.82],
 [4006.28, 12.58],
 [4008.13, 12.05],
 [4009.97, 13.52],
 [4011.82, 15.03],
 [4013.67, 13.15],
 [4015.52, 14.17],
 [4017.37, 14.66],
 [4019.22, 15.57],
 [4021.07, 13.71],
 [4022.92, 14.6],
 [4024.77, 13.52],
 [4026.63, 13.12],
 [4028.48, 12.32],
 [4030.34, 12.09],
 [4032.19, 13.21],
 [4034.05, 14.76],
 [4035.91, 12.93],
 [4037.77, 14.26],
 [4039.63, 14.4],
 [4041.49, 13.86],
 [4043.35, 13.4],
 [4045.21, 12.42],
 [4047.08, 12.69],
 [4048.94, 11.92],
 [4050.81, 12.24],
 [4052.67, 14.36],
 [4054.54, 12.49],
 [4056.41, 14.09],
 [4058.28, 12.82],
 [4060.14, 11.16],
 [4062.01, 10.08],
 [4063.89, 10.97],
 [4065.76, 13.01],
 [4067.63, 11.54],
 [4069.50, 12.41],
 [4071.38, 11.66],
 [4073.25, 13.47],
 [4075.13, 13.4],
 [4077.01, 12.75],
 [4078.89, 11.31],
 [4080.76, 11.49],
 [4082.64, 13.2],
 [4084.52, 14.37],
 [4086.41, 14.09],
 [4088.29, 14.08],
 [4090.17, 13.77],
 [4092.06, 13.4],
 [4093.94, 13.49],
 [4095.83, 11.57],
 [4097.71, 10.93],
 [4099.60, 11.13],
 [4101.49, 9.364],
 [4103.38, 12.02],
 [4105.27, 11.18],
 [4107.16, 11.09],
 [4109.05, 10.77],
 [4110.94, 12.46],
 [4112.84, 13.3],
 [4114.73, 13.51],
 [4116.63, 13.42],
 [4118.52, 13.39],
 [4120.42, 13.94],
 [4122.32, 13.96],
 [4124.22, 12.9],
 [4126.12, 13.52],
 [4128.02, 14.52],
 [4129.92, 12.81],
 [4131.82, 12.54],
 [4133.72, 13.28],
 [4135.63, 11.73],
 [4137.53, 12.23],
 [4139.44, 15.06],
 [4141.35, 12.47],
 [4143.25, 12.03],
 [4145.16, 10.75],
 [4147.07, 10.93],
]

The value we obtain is 1.7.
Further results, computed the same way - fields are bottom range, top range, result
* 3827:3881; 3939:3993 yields 1.33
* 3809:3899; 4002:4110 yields 1.96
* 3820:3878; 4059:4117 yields 2.00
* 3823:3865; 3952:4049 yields 1.90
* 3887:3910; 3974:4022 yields 1.46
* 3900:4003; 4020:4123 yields 1.50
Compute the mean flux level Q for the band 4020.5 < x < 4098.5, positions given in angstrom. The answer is 12.9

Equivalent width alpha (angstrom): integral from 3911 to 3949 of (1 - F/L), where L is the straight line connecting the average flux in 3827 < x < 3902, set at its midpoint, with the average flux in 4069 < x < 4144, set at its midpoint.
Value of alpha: 4.6 angstrom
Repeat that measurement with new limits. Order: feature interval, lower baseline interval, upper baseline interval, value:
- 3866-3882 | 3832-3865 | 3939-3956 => -1.90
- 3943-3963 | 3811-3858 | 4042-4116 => 0.83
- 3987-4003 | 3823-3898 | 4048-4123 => -3.26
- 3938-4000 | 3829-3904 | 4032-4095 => 6.60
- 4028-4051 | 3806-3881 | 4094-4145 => -4.69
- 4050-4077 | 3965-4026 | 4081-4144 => -0.33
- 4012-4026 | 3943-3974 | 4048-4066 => -4.88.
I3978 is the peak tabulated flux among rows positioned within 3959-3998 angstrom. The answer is 13.32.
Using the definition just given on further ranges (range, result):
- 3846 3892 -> 9.683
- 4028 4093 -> 14.76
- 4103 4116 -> 13.51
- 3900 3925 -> 12.09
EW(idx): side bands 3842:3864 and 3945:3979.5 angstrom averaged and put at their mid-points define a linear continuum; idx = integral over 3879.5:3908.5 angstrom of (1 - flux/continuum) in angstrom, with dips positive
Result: -1.8 angstrom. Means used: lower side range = 7.78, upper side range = 8.14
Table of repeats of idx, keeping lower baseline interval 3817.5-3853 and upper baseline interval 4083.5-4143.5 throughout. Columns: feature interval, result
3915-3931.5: 0.03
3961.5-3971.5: 4.14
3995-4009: -3.53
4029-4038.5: -2.13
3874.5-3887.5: -0.61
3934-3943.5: 3.49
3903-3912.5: -2.33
